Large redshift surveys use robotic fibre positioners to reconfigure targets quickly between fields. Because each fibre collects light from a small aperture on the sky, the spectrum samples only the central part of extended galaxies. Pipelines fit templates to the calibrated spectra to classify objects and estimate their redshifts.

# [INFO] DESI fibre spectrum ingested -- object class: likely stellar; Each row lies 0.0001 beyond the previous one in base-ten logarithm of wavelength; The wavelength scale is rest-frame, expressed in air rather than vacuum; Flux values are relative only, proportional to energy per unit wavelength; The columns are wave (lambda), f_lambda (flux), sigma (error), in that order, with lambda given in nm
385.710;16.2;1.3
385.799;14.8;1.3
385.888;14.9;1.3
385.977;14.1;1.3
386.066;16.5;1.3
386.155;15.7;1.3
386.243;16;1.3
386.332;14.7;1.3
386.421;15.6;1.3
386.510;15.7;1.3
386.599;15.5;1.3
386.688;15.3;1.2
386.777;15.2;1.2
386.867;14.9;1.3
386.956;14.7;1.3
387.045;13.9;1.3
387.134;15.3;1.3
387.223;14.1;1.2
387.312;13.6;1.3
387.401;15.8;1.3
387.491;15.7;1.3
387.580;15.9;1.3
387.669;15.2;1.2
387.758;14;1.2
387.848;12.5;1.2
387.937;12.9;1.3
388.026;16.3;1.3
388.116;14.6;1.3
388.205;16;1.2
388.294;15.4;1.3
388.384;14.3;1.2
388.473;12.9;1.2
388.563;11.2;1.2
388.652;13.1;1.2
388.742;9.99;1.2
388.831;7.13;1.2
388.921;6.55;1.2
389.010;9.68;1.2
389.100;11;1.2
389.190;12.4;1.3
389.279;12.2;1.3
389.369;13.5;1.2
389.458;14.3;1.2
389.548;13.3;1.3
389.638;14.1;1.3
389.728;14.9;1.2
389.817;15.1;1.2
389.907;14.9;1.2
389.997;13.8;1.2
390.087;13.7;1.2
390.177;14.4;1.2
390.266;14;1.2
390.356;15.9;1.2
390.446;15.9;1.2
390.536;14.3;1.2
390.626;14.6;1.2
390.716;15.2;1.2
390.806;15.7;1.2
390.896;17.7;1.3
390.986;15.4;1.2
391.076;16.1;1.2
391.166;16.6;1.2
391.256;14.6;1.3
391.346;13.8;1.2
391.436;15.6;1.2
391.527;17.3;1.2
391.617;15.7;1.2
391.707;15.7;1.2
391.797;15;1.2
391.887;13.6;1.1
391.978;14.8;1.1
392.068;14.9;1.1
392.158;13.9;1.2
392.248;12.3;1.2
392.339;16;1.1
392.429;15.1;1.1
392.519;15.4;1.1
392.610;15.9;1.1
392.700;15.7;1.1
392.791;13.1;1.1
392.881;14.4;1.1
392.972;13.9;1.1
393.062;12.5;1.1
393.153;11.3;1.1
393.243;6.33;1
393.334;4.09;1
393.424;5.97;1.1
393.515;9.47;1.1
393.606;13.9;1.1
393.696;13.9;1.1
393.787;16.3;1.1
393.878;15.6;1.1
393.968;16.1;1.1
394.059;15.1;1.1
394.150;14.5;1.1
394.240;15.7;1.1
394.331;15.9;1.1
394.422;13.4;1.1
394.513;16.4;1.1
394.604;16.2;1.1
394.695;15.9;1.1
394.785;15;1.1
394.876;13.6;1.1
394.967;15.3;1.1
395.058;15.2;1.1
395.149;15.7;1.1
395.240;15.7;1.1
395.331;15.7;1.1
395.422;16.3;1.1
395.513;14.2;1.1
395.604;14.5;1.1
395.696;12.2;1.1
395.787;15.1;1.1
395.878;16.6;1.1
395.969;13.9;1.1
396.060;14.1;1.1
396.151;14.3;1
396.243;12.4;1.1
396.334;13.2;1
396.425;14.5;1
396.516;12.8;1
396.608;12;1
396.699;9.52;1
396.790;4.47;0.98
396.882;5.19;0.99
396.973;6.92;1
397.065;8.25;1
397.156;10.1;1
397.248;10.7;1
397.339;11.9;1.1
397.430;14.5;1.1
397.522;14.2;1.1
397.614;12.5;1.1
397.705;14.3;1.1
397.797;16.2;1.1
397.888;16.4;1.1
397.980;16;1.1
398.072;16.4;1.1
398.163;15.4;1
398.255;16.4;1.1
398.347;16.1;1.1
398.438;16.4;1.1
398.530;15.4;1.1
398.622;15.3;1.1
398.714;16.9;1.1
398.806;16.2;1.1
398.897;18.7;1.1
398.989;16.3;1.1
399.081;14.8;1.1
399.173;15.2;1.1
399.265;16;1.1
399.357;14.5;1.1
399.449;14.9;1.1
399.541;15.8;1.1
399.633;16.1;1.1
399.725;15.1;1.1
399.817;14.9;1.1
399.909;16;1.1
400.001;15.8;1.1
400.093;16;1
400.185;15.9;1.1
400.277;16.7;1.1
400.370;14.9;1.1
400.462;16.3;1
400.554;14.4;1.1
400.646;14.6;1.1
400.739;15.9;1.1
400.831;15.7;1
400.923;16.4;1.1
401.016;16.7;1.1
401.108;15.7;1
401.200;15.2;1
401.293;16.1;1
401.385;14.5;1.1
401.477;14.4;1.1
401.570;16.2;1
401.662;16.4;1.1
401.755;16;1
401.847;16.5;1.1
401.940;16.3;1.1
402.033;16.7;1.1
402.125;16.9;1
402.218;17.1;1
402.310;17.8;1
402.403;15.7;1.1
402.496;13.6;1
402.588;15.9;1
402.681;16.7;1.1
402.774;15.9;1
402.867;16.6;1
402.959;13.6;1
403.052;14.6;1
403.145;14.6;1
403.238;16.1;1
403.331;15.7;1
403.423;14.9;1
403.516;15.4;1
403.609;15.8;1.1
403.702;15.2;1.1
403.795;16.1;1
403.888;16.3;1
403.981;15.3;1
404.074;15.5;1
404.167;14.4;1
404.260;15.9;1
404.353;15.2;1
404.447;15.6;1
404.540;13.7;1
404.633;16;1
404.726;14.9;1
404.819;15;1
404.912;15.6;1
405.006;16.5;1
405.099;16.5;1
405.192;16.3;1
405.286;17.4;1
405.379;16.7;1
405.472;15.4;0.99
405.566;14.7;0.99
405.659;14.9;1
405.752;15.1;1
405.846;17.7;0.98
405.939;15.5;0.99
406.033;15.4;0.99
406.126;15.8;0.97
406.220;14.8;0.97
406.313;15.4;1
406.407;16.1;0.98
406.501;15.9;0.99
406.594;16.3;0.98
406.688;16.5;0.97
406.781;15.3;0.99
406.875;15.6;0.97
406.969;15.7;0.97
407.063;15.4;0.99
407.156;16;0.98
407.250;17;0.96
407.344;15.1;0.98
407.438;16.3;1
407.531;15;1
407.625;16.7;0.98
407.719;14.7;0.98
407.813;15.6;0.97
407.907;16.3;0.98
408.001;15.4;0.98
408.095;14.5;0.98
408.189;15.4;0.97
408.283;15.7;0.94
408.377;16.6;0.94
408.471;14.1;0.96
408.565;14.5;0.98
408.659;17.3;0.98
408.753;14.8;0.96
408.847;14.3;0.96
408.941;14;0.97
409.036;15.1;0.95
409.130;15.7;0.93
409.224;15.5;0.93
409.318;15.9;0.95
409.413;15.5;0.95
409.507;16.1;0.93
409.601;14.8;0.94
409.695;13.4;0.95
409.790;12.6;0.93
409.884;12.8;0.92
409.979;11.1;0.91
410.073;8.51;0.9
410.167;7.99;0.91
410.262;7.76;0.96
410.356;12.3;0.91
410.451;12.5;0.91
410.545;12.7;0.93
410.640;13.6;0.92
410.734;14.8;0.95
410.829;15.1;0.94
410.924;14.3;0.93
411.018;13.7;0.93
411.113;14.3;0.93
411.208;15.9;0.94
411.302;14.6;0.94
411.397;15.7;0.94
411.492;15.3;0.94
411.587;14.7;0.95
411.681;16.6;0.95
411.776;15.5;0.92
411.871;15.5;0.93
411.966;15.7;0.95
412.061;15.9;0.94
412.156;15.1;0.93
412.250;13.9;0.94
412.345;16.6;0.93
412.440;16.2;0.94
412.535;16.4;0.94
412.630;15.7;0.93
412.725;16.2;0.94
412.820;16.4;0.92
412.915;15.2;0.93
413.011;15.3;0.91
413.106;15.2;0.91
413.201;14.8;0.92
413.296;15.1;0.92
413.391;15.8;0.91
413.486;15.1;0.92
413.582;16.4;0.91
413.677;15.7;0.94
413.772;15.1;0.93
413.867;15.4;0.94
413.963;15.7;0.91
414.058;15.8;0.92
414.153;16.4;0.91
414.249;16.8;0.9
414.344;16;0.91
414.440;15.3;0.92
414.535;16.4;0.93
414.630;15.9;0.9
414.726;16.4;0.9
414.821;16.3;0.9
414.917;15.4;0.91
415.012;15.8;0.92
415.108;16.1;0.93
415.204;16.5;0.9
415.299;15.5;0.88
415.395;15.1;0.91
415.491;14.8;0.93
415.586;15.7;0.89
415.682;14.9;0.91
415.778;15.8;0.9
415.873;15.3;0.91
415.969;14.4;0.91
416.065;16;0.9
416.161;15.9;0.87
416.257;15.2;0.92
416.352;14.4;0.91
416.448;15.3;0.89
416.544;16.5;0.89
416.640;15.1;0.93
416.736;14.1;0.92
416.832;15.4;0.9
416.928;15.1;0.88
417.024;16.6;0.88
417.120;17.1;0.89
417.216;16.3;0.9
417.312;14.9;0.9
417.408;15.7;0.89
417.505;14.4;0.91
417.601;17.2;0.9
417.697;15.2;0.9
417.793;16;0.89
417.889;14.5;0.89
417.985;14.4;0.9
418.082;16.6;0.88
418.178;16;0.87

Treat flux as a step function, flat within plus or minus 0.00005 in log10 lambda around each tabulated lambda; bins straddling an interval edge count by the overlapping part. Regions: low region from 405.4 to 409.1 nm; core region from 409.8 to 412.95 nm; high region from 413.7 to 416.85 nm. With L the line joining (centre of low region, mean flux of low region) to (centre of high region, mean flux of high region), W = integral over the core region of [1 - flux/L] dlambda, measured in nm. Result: 0.28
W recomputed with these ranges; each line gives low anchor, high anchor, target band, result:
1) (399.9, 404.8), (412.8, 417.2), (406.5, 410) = 0.09 nm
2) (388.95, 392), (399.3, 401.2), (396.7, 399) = 0.27 nm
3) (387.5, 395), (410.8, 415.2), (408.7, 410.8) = 0.28 nm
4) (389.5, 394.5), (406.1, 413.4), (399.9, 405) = -0.36 nm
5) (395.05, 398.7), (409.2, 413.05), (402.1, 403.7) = -0.21 nm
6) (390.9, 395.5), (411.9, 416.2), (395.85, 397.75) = 0.38 nm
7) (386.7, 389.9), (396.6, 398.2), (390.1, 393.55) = -0.29 nm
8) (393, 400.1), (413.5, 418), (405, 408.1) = -0.21 nm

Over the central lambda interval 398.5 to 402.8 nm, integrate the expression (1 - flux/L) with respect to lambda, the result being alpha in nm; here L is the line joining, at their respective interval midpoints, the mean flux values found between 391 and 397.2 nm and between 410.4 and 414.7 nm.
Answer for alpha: -0.49 nm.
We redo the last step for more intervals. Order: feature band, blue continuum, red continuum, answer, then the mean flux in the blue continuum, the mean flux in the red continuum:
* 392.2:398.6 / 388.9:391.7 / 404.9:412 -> 0.41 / 14.4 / 14.9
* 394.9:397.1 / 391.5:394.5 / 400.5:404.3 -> 0.22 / 13.7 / 15.7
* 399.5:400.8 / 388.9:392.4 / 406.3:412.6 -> -0.09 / 14.4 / 14.8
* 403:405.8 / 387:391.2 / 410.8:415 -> -0.10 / 13.9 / 15.6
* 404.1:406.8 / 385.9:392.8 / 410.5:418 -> -0.11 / 14.4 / 15.5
